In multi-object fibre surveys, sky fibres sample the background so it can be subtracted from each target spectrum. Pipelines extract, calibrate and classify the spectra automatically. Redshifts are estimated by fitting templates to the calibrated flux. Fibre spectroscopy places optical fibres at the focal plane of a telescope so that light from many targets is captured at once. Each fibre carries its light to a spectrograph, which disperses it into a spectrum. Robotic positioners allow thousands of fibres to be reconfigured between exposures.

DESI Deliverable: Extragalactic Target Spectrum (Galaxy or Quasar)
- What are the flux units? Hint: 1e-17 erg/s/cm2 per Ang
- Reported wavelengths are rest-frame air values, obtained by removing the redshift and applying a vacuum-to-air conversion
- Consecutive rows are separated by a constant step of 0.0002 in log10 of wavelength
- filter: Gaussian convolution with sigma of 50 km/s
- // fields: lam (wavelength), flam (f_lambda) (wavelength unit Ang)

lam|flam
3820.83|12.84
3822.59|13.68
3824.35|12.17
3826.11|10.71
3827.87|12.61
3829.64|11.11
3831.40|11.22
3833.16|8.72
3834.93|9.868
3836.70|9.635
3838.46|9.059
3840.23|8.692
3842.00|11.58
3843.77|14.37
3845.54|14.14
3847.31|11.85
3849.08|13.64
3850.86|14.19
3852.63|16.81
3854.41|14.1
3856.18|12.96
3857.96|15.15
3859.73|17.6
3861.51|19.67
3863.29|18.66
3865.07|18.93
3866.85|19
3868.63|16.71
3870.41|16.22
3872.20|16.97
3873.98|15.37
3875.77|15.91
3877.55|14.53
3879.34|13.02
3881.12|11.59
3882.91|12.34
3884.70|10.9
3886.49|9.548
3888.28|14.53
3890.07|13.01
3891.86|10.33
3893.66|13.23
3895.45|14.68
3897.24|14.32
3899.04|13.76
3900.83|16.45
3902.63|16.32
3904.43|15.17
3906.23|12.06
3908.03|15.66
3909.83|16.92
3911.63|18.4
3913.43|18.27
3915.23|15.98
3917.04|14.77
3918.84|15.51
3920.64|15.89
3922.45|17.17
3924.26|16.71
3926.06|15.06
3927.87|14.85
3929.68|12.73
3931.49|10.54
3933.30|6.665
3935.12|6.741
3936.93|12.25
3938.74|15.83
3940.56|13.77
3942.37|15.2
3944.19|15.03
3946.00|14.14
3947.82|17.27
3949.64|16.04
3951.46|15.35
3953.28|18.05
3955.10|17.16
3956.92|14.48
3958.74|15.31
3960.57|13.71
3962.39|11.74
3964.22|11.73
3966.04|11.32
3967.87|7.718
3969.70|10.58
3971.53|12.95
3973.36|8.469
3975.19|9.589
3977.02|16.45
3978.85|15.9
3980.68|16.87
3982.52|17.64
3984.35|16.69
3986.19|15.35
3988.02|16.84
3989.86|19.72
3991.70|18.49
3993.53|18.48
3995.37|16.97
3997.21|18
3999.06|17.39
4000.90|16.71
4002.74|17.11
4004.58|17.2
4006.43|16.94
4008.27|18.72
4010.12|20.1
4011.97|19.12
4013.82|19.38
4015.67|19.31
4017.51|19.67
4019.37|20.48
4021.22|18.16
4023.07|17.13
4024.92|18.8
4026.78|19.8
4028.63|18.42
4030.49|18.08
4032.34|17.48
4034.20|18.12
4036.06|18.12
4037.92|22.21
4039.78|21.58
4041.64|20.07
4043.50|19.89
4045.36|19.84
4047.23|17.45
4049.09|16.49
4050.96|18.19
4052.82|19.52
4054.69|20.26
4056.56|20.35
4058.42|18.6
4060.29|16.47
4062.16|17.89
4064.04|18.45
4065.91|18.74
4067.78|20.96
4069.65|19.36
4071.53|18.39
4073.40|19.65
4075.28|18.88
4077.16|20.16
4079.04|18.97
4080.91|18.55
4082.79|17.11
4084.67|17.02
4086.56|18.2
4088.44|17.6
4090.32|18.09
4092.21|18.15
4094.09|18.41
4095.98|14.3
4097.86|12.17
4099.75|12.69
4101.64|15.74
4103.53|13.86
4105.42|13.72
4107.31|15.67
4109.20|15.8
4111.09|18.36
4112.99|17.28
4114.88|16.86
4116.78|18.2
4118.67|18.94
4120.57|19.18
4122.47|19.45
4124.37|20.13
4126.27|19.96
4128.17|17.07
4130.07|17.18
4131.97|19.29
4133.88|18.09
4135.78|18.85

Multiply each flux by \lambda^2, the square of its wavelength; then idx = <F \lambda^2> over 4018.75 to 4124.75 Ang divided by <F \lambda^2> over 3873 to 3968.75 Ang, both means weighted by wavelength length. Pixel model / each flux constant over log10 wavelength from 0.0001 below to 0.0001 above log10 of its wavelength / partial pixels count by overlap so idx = 1.39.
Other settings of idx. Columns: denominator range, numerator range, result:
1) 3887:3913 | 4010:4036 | 1.37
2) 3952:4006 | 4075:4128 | 1.21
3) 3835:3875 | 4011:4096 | 1.41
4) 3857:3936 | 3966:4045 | 1.24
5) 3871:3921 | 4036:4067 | 1.43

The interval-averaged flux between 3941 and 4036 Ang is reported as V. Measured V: 16.3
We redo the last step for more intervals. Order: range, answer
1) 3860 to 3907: 14.8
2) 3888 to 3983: 14.1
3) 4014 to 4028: 19.1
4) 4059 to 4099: 18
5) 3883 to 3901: 12.9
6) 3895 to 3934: 14.9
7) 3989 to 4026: 18.4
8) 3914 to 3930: 15.6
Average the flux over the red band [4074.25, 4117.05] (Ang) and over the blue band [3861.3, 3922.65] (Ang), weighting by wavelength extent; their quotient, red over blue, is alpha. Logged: 1.11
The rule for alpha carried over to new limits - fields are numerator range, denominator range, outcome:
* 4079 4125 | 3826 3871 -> 1.23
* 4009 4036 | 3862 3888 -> 1.25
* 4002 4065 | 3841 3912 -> 1.28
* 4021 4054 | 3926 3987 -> 1.39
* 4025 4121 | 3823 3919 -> 1.28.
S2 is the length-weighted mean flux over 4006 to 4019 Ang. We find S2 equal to 19.2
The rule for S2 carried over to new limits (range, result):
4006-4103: 18.4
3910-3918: 16.9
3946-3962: 15.7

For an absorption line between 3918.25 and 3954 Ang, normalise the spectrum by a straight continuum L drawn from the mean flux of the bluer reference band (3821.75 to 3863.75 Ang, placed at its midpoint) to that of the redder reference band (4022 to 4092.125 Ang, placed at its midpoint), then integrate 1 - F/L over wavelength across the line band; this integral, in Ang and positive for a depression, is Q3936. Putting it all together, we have 3.0 Ang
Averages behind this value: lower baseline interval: 13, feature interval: 14.2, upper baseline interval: 18.8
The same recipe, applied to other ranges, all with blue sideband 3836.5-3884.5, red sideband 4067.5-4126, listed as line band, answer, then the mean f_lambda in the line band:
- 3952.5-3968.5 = 2.3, 13.5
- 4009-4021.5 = -2.3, 19.5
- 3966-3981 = 3.7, 12.1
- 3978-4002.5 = -1.7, 17.3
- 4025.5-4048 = -3.4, 19.3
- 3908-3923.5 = -1.3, 16.6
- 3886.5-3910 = 1.5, 14.1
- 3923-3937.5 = 3.2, 12.1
